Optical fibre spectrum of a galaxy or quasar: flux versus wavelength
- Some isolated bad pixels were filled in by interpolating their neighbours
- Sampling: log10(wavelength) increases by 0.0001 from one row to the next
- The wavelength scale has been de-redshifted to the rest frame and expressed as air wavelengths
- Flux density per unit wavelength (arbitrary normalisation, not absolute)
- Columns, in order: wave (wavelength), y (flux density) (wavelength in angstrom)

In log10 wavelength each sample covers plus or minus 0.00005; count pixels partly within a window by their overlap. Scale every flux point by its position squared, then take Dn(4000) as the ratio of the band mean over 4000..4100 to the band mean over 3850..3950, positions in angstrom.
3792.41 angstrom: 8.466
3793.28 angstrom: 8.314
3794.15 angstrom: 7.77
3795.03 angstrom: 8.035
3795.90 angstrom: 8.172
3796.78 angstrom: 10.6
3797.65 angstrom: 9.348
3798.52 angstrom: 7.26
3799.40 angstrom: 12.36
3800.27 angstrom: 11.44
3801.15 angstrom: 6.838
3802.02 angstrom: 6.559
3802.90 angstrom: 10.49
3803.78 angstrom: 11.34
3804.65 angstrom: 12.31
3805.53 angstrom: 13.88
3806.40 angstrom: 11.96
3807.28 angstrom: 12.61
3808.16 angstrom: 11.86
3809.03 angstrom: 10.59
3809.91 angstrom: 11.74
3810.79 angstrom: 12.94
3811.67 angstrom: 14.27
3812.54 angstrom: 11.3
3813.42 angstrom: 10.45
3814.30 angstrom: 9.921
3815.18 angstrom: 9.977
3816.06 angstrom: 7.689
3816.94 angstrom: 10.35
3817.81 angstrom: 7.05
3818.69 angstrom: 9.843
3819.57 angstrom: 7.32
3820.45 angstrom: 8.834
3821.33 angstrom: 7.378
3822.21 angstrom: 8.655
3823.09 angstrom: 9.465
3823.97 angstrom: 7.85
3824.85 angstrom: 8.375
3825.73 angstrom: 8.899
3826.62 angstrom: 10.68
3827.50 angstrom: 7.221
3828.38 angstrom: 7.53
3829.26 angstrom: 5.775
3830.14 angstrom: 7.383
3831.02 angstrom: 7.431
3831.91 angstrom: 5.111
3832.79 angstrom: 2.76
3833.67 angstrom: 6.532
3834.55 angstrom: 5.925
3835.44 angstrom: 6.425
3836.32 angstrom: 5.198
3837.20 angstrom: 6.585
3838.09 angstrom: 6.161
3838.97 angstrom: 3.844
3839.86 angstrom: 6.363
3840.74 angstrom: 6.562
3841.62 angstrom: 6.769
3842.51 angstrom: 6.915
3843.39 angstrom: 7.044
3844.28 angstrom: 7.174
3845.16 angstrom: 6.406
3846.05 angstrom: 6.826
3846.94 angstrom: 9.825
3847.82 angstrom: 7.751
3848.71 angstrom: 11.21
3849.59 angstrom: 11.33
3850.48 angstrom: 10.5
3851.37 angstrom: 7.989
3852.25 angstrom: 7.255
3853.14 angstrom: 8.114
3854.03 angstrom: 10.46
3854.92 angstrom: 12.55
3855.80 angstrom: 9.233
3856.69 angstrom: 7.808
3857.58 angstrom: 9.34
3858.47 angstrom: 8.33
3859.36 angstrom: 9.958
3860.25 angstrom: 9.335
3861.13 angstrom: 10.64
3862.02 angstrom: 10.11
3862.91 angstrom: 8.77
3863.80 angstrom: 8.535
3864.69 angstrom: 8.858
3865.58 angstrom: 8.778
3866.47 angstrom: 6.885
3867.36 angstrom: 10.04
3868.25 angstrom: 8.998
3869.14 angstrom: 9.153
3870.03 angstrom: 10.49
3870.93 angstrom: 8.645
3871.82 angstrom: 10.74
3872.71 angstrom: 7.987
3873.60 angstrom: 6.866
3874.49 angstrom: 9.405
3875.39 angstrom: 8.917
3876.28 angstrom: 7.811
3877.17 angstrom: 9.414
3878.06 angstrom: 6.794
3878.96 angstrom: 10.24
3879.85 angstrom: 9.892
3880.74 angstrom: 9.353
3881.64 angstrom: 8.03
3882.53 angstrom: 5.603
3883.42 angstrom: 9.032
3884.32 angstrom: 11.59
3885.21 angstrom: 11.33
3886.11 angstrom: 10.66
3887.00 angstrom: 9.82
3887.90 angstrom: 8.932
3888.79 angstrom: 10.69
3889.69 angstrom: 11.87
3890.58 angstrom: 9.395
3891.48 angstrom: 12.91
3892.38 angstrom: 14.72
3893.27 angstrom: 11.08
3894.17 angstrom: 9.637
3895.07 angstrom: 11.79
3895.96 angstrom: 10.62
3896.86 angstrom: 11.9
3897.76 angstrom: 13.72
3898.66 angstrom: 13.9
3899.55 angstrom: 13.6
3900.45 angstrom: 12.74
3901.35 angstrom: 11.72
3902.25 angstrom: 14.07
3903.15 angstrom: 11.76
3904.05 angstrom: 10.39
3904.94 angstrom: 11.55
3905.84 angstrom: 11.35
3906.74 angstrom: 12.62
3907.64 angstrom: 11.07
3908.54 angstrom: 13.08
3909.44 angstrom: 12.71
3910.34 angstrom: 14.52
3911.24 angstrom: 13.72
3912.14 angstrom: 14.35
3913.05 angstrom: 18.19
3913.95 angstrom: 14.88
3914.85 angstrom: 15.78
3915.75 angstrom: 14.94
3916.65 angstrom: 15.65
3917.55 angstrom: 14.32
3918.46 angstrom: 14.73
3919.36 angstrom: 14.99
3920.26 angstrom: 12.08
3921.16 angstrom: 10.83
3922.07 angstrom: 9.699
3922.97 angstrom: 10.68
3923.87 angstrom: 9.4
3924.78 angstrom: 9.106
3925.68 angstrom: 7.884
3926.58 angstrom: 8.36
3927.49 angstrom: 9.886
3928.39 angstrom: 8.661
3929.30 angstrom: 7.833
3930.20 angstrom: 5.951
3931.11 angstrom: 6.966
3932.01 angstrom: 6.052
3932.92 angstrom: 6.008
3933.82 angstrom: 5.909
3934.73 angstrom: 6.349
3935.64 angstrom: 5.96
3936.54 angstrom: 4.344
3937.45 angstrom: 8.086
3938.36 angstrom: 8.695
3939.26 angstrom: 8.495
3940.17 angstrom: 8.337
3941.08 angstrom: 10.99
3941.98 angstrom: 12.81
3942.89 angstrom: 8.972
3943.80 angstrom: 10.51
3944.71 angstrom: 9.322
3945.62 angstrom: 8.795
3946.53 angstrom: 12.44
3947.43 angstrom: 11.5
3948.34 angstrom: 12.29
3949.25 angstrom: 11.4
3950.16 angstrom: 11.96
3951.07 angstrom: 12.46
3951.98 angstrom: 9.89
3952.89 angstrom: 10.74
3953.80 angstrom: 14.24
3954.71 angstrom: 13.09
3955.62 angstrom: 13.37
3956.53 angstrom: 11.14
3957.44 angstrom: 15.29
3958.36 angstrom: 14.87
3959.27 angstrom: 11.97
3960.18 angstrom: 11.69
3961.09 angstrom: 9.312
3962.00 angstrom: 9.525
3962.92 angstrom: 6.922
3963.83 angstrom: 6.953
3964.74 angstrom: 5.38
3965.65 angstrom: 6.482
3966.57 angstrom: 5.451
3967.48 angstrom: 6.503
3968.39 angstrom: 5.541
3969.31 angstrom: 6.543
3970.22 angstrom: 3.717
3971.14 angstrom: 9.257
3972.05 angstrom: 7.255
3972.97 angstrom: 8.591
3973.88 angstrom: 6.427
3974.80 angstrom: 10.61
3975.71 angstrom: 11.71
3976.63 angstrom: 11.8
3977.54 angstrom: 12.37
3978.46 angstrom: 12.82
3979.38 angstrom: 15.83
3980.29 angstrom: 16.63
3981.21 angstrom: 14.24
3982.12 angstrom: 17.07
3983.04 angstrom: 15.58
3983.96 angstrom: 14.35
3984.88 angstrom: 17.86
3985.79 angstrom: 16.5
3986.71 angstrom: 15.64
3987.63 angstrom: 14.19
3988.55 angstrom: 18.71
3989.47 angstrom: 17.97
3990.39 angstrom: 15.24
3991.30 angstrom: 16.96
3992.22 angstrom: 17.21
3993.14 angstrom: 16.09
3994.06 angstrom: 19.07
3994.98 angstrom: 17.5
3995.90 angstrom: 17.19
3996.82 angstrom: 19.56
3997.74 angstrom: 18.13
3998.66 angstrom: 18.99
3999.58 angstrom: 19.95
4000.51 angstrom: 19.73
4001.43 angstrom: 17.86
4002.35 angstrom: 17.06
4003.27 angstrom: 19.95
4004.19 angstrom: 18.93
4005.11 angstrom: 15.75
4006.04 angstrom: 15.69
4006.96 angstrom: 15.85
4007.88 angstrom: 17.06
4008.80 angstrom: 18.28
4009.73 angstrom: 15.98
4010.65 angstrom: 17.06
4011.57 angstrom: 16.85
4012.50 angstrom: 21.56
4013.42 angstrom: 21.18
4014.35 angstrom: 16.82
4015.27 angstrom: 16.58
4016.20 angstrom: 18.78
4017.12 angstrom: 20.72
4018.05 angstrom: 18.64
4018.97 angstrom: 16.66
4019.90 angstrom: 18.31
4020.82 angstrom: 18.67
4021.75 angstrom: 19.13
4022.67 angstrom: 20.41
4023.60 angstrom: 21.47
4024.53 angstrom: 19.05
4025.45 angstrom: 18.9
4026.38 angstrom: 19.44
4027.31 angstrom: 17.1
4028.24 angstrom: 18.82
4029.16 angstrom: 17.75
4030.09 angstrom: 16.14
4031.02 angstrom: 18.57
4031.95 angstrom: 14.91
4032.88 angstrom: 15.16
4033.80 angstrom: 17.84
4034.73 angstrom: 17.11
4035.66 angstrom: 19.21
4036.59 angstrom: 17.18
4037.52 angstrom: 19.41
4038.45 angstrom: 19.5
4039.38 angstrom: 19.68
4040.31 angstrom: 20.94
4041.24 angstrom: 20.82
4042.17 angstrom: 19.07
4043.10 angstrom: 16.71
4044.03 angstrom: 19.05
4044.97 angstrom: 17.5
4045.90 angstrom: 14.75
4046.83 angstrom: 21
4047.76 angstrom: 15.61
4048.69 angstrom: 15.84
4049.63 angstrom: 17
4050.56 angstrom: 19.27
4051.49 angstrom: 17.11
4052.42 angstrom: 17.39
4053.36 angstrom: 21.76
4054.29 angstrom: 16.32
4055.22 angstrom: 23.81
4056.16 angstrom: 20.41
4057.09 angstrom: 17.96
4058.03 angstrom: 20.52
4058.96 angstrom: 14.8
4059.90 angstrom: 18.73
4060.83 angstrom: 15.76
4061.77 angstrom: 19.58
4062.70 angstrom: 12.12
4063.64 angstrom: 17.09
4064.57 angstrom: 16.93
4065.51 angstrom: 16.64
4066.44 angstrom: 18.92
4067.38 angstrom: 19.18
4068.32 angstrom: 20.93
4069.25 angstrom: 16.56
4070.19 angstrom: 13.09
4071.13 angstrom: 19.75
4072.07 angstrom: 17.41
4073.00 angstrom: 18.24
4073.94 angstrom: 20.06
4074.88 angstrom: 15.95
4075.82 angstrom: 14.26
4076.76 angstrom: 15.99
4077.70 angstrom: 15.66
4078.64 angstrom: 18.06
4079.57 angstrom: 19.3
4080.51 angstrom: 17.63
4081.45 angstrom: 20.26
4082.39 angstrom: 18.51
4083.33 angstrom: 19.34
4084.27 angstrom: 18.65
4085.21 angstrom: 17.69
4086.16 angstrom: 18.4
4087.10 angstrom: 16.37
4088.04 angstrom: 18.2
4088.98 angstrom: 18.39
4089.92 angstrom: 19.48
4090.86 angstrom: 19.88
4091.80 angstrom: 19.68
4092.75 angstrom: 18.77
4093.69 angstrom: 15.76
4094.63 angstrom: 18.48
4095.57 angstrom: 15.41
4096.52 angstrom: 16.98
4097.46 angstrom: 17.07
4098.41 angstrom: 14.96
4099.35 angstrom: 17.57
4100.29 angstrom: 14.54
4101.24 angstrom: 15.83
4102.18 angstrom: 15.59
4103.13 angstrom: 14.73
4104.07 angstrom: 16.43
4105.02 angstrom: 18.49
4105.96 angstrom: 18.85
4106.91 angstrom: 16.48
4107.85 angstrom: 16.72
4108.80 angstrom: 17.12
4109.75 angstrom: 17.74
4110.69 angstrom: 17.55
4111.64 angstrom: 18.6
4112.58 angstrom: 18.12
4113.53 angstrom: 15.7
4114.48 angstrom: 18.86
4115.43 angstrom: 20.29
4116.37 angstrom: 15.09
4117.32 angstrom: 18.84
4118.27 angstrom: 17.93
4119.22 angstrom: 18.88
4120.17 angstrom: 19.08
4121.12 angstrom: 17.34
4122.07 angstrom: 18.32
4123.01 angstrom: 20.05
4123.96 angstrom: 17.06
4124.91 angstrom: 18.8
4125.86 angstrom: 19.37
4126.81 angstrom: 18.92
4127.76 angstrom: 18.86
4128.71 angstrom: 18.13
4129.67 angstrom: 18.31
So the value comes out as 1.9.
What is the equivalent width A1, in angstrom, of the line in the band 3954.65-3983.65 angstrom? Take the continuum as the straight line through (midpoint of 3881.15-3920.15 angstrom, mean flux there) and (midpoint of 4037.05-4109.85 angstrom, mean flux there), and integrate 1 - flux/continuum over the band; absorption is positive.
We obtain 8.2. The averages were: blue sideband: 12.3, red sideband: 17.8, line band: 10.4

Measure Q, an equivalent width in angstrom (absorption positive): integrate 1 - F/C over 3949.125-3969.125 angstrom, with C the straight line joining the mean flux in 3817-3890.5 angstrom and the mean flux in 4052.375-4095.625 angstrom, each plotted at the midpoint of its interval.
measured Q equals 4.4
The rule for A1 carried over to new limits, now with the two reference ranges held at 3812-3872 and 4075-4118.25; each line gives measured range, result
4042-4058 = -2.56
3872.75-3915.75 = -4.79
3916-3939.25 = 4.38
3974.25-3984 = -0.43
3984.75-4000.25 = -4.24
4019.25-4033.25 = -3.13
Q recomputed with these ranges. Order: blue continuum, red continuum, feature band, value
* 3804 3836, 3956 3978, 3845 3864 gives -0.3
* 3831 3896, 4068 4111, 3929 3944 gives 5.0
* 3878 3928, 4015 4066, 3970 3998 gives 2.1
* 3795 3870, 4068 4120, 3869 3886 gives 2.1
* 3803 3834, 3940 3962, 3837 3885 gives 7.0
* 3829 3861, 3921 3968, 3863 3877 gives -1.2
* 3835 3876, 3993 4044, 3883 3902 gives -1.5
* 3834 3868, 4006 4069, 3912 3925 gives -1.7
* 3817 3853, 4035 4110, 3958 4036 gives -3.2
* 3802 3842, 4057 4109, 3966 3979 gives 5.0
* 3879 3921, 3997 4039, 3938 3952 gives 3.8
